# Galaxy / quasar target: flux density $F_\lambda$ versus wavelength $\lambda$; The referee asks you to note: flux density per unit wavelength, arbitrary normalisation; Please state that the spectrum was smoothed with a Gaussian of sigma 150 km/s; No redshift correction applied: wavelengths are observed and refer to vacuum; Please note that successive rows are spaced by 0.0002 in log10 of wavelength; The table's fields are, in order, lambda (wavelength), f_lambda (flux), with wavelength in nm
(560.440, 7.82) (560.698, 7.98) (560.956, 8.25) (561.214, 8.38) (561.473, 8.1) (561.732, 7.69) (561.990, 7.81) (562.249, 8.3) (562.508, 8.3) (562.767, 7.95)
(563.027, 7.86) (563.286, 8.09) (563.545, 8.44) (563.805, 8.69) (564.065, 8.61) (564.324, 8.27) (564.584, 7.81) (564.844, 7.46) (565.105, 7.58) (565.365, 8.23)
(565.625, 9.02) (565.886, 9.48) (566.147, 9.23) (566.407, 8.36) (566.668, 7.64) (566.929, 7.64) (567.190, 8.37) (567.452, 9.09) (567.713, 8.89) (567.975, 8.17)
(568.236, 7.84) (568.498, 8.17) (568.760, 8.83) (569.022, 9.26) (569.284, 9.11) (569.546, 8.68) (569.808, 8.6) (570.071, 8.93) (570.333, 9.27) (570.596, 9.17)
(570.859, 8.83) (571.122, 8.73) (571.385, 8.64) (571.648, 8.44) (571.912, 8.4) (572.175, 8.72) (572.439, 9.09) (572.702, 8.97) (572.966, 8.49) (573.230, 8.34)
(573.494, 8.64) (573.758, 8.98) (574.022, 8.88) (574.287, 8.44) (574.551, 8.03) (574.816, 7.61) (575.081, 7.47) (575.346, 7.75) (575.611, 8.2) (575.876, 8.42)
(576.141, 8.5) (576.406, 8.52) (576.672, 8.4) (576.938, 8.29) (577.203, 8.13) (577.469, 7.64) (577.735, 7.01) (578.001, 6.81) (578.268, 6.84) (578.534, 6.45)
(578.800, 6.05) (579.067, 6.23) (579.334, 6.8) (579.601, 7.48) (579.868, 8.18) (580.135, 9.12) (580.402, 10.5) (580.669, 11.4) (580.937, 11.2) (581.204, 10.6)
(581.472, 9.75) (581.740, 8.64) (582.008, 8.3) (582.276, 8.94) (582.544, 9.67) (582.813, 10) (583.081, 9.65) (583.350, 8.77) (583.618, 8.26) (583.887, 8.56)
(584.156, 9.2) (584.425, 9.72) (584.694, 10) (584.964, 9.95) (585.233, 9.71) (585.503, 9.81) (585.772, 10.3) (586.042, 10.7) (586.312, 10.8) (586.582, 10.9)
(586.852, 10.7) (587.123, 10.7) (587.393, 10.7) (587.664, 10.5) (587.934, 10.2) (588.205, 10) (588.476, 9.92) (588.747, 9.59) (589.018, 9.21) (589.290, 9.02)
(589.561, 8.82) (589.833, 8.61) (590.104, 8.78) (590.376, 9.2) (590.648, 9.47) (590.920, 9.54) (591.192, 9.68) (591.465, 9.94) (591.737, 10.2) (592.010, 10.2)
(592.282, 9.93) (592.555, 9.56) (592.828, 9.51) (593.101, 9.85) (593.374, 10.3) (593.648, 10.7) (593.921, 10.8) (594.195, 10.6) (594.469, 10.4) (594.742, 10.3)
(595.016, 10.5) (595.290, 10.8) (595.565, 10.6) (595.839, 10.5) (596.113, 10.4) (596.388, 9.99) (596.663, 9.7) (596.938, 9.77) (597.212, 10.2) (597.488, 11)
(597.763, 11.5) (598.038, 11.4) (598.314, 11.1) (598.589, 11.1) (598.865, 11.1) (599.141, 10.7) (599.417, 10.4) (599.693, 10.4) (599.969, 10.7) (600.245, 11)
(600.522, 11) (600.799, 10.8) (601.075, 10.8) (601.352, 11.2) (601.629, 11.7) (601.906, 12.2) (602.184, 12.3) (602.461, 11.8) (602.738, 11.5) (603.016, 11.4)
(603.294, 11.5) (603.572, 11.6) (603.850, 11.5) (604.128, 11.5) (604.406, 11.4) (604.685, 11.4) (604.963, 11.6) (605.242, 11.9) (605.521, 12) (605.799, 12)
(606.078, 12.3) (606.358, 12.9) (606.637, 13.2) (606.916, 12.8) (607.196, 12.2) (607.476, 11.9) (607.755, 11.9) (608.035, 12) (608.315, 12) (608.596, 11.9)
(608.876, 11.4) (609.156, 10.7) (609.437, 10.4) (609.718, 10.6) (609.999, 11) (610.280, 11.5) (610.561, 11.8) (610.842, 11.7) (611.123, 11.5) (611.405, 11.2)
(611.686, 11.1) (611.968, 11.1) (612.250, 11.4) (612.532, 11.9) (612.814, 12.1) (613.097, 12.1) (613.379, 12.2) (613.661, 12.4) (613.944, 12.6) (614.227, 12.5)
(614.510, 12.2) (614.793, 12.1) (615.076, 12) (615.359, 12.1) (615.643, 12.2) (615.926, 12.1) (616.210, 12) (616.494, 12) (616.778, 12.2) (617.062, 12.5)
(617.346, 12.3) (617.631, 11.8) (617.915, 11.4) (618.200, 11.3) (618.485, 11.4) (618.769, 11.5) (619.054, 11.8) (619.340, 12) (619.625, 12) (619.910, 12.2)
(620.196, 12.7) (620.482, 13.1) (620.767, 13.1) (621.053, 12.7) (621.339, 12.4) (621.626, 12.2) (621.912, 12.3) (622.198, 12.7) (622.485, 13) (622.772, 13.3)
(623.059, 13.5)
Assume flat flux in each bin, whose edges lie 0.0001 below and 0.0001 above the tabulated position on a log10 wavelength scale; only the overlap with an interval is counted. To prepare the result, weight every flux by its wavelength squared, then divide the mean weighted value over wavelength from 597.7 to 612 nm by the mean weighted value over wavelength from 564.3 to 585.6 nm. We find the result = 1.5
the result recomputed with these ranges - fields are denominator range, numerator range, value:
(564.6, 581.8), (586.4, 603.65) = 1.34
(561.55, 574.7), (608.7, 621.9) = 1.64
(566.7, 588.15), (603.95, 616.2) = 1.49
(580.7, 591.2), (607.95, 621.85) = 1.35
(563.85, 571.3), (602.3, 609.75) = 1.57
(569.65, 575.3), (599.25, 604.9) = 1.46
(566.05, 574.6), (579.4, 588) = 1.18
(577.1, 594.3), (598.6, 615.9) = 1.34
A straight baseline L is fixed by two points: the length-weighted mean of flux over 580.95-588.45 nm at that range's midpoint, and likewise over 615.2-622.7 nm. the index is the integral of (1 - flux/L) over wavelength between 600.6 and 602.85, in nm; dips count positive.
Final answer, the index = -0.10 nm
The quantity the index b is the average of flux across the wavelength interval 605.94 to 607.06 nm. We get 12.8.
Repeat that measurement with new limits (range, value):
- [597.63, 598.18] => 11.4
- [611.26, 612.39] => 11.2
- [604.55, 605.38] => 11.6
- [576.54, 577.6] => 8.12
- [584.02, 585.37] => 9.71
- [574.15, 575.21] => 7.89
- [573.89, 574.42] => 8.66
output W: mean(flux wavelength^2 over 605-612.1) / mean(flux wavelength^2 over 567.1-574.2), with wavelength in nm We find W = 1.5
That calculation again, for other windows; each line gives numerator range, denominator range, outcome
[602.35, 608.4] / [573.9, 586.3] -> 1.49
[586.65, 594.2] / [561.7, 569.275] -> 1.29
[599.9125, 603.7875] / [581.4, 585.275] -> 1.31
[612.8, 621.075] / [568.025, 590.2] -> 1.54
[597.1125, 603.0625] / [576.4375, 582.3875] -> 1.44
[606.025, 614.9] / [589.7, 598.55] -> 1.23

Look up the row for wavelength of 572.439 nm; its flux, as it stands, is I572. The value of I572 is 9.09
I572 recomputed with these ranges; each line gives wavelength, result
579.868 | 8.18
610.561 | 11.8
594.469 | 10.4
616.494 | 12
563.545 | 8.44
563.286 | 8.09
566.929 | 7.64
